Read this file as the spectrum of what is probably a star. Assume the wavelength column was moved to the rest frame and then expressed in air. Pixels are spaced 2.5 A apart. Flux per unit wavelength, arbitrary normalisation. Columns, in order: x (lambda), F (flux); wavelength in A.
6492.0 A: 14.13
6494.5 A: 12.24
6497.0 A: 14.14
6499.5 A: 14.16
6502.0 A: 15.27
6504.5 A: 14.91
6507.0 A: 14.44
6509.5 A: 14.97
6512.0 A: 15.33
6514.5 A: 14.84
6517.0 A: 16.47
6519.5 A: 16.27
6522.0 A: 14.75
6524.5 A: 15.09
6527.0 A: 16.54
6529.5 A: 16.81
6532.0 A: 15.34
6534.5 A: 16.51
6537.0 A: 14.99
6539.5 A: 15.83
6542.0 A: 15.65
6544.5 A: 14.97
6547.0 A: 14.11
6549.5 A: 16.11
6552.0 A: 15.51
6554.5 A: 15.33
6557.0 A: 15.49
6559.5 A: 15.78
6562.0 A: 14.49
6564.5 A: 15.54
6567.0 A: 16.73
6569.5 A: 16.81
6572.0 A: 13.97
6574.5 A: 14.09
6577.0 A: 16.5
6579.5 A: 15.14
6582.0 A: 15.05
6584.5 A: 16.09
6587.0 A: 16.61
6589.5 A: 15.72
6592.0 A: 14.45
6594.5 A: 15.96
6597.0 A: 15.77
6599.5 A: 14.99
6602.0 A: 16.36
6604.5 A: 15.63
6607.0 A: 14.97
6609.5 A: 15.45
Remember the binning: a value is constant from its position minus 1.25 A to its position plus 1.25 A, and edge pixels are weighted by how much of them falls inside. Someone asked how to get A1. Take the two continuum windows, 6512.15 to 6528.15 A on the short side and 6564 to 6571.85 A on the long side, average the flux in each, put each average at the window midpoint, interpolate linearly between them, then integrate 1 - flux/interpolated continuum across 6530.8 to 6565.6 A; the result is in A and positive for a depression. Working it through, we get 1.1 A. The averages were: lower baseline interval 15.6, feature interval 15.4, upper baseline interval 16.1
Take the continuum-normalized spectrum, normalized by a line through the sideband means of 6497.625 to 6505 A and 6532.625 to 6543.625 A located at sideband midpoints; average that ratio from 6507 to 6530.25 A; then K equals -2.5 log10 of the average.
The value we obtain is -0.03 mag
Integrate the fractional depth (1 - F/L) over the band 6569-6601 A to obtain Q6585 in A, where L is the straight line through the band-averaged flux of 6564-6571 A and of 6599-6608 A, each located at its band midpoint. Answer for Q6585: 1.0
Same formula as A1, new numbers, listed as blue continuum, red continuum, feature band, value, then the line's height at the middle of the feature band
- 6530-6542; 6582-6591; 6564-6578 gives 0.25 A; 15.9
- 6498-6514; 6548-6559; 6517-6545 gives -0.97 A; 15.2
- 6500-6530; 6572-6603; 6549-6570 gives -0.33 A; 15.5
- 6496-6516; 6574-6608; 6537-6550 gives -0.11 A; 15.1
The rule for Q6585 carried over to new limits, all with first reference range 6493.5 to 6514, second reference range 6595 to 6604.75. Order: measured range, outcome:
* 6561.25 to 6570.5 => -0.40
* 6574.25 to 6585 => 0.01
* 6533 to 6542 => -0.51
